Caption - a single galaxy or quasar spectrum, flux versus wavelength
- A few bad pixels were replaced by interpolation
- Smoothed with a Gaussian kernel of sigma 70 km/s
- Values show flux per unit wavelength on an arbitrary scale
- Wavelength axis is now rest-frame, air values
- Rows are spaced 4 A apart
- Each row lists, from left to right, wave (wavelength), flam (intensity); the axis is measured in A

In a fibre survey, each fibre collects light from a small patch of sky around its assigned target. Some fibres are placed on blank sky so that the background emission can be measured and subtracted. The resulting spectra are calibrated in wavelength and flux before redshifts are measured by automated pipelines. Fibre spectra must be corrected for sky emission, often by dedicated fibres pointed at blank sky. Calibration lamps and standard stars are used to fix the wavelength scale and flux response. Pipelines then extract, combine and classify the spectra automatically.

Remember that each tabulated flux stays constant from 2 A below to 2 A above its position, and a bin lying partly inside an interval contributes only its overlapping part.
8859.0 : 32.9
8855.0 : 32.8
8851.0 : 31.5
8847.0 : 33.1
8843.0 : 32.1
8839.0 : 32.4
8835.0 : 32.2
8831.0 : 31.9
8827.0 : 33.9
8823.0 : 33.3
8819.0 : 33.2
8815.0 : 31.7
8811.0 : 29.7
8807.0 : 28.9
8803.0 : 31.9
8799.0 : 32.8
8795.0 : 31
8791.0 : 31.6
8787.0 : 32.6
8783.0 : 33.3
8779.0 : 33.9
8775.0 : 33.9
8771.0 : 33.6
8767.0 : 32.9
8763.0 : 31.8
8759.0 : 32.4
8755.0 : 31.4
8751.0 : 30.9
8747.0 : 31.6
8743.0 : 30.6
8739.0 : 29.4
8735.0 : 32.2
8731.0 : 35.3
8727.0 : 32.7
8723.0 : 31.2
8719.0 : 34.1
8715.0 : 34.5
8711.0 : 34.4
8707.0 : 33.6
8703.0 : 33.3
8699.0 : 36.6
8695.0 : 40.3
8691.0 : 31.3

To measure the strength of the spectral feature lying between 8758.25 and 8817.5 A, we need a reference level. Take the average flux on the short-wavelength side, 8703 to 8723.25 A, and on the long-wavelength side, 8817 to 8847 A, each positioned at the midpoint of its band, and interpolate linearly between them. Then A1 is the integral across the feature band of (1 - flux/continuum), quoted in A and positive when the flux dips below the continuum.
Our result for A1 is 1.7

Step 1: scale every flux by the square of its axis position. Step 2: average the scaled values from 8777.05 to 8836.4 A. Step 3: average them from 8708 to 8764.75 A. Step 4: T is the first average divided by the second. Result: 1.01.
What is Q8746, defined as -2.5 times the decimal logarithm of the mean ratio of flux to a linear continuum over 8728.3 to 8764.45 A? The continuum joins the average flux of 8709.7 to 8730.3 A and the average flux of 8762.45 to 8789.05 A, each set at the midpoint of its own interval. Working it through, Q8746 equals 0.05 mag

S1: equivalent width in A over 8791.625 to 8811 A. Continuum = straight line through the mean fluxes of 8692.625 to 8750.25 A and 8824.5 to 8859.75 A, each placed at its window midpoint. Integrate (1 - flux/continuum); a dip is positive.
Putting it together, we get 1.1 A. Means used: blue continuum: 33.5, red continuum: 32.5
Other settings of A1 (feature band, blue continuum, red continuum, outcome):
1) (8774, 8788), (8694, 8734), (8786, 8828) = -0.39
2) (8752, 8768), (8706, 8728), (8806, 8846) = 0.43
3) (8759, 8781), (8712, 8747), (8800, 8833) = -0.65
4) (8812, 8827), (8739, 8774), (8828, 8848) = -0.20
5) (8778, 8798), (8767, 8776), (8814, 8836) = 0.53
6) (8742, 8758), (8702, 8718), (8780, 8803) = 0.93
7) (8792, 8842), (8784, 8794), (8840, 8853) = 0.42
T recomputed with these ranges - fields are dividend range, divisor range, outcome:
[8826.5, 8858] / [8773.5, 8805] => 1.01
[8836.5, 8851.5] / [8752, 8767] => 1.03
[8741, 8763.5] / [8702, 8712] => 0.94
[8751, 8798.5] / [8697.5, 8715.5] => 0.96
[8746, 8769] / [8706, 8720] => 0.94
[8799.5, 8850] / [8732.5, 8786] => 1.01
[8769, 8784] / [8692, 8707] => 0.95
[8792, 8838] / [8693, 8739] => 0.95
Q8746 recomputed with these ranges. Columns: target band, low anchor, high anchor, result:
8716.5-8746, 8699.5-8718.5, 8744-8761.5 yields 0.020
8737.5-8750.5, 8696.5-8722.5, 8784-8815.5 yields 0.087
